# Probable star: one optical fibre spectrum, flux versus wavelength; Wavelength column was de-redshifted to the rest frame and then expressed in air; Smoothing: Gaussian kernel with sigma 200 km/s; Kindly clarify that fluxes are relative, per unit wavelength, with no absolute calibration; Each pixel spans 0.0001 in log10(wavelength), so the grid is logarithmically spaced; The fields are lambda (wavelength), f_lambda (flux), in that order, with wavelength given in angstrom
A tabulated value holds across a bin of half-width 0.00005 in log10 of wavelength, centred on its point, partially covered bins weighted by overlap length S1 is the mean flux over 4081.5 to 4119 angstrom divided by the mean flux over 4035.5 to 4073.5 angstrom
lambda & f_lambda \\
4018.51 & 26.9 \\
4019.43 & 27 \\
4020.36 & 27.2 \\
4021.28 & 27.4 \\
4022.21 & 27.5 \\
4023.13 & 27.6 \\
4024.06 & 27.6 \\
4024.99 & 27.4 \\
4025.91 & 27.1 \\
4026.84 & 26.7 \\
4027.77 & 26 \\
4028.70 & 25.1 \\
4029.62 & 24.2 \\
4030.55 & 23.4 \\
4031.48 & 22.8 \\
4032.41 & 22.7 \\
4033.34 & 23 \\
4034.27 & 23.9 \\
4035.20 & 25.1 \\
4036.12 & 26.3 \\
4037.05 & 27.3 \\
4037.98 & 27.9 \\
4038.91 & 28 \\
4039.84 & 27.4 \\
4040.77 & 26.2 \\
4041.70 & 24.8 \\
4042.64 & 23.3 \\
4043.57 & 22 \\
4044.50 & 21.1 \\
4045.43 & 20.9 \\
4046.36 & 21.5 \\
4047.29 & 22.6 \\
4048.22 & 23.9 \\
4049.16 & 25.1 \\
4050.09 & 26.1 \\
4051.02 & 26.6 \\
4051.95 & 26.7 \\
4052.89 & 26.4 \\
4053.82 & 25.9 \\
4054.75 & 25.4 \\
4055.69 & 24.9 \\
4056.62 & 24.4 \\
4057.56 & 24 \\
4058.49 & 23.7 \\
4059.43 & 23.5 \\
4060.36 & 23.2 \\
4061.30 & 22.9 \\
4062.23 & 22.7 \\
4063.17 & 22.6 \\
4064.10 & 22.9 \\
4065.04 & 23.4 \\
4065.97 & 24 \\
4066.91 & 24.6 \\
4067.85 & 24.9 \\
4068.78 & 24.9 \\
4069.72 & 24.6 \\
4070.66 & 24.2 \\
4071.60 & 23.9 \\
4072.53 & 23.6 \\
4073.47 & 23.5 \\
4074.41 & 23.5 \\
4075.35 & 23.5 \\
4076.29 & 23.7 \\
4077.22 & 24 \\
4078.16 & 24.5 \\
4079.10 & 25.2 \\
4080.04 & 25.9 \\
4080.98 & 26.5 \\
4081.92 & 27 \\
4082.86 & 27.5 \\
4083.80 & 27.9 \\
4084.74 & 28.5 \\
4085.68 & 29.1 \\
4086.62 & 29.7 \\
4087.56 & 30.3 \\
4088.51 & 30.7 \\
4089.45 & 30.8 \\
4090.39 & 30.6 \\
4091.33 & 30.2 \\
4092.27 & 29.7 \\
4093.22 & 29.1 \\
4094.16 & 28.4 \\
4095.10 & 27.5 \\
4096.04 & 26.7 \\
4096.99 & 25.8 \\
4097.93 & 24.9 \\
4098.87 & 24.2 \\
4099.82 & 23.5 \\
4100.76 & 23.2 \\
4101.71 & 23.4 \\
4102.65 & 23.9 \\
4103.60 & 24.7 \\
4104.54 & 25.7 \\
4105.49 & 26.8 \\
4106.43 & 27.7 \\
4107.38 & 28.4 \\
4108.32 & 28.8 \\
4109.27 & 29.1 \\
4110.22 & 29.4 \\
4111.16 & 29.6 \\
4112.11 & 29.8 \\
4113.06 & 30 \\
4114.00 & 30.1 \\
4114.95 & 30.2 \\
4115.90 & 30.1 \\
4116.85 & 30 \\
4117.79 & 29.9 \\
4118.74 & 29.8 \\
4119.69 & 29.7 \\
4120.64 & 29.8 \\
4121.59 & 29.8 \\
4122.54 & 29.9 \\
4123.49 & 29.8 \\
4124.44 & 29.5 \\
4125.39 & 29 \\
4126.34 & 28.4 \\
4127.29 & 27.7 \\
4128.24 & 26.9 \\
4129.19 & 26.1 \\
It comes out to 1.15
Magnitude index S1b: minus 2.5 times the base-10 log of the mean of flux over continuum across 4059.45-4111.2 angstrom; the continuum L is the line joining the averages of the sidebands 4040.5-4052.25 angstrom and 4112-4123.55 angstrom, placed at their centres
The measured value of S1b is 0.05 mag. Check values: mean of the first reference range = 23.8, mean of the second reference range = 29.9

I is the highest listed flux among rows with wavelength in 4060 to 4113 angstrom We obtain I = 30.8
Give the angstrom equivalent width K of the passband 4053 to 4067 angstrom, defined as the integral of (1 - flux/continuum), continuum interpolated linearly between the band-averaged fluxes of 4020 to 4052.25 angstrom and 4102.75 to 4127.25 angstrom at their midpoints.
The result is 1.3 angstrom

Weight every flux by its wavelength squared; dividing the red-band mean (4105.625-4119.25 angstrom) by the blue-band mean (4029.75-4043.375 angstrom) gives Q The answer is 1.22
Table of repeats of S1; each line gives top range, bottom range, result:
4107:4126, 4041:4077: 1.24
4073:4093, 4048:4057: 1.07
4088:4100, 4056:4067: 1.19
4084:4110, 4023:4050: 1.11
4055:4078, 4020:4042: 0.92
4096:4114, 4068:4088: 1.04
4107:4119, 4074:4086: 1.15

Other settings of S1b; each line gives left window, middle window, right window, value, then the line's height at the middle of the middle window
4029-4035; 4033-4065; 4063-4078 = -0.04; 23.7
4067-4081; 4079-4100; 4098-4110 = -0.11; 25.1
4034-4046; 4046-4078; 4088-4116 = 0.08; 25.9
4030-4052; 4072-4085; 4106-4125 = 0.07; 27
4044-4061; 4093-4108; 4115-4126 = 0.09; 28.1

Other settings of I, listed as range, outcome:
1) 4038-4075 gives 28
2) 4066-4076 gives 24.9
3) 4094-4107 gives 28.4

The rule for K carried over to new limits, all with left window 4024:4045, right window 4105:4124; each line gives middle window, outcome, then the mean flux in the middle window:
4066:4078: 1.4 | 24.1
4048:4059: 0.4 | 25.3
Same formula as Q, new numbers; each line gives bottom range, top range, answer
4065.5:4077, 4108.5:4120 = 1.26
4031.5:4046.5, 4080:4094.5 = 1.21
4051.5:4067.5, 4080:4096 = 1.21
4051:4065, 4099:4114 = 1.14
